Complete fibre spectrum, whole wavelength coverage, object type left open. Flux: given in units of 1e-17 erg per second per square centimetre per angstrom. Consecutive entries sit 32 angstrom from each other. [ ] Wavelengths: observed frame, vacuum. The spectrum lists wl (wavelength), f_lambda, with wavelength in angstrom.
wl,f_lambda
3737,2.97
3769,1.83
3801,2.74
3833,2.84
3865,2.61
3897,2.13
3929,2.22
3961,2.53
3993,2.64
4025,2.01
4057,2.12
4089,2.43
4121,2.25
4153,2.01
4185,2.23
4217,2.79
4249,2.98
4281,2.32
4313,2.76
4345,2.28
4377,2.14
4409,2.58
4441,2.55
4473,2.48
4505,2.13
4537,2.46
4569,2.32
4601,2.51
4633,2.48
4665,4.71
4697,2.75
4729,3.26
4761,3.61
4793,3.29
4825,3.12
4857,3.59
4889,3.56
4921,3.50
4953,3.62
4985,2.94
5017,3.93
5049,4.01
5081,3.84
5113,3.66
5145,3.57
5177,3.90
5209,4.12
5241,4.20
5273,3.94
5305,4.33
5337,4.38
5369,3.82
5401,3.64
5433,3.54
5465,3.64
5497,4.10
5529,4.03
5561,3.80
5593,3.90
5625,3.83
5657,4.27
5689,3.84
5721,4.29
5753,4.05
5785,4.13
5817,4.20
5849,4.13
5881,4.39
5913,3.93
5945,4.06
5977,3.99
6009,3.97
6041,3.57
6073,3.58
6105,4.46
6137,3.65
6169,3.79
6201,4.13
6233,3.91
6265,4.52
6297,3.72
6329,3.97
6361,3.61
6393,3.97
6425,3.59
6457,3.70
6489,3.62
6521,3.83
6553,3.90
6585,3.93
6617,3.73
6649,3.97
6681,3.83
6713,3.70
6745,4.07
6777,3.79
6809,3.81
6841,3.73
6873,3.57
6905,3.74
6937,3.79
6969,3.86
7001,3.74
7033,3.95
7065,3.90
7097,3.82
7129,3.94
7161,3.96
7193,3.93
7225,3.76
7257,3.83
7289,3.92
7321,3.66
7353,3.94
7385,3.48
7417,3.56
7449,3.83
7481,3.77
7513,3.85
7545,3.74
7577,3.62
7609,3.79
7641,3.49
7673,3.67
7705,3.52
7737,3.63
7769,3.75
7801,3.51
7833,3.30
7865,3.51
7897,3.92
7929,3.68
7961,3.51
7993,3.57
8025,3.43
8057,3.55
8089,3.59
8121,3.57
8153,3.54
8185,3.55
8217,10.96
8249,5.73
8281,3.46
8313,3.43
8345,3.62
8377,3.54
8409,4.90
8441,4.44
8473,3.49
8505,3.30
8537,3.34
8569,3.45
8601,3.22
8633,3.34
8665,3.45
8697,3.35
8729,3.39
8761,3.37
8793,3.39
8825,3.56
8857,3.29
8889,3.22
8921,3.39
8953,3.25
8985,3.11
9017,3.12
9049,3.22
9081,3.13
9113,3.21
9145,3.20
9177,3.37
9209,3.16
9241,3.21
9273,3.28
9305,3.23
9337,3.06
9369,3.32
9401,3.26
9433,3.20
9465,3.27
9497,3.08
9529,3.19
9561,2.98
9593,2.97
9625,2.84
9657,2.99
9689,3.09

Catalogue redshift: 0.25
